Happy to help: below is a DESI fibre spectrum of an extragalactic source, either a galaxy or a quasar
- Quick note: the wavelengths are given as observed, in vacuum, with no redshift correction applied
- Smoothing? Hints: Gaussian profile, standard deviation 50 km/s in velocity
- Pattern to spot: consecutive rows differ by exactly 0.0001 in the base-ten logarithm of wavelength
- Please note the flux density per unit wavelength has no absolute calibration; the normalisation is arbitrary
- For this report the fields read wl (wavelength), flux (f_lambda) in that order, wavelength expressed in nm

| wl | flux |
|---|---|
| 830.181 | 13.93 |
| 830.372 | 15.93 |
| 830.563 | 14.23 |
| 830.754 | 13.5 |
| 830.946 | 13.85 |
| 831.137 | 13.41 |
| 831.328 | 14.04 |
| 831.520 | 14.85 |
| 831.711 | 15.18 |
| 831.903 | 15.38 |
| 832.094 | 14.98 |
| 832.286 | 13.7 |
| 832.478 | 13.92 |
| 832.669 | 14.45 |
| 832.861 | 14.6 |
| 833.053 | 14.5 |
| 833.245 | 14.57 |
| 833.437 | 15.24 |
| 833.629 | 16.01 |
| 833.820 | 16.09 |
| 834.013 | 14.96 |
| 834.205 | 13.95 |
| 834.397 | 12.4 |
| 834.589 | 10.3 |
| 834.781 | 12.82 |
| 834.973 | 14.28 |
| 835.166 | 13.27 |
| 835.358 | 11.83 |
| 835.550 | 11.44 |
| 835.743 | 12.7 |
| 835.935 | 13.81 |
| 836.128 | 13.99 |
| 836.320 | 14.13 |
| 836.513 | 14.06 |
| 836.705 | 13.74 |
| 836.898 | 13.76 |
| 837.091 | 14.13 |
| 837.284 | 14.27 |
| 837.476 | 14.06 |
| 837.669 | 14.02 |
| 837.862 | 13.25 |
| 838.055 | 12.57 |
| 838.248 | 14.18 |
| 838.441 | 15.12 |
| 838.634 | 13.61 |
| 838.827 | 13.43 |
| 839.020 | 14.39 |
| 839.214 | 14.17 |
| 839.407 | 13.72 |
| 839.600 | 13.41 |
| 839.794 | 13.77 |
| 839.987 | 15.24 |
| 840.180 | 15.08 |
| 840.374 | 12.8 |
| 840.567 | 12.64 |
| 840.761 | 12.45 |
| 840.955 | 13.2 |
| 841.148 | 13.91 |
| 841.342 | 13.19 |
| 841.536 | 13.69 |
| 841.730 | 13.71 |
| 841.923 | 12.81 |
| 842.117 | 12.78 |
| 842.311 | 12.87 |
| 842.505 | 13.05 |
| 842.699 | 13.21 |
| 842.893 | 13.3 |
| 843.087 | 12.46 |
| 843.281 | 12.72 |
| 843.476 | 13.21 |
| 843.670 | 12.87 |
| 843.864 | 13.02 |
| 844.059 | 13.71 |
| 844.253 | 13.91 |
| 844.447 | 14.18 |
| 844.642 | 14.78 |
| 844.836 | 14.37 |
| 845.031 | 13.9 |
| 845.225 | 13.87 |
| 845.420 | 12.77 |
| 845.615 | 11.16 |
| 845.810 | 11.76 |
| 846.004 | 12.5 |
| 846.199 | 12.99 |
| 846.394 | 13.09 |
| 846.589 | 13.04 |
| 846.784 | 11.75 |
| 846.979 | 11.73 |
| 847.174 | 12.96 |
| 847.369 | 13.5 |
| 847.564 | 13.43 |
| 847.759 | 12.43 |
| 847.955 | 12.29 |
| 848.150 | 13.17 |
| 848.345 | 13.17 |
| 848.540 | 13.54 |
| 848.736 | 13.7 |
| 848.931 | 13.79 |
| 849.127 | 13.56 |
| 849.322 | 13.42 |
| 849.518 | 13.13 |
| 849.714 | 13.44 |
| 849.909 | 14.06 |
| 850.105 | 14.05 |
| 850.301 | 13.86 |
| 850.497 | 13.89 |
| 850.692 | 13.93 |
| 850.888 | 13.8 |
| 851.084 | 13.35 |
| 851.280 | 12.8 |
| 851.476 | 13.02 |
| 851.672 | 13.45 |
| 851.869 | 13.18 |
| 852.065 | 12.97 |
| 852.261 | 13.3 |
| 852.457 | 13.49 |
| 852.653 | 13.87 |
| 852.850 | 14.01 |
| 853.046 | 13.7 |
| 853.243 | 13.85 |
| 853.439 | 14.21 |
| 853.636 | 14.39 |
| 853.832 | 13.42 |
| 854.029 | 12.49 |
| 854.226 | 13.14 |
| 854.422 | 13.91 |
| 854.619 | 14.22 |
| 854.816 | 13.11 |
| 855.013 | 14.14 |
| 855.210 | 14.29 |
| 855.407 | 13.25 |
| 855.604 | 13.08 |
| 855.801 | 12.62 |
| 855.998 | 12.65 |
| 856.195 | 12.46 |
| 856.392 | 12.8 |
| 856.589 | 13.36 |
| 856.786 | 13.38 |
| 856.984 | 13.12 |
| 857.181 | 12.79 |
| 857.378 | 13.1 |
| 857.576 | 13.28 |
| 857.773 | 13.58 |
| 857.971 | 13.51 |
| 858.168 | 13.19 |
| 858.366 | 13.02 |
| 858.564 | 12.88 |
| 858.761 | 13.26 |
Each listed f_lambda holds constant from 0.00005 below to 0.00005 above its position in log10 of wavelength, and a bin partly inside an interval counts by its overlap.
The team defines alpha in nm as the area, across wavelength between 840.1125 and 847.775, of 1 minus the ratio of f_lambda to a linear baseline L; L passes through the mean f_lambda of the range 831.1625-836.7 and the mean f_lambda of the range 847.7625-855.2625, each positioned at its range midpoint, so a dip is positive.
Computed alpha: 0.34 nm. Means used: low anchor 14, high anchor 13.5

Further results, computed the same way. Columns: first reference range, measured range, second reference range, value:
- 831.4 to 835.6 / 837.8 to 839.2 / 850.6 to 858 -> 0.007 nm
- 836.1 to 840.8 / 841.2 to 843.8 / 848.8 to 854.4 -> 0.129 nm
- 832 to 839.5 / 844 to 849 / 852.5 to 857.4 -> 0.179 nm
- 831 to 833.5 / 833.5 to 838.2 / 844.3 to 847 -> 0.172 nm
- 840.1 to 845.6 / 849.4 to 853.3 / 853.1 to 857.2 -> -0.055 nm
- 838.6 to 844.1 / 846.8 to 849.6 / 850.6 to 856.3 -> 0.069 nm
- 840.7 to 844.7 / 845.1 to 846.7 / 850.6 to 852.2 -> 0.075 nm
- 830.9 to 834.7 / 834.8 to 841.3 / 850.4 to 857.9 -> 0.211 nm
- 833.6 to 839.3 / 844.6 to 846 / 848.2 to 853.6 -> 0.051 nm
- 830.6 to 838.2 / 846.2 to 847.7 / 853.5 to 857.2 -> 0.084 nm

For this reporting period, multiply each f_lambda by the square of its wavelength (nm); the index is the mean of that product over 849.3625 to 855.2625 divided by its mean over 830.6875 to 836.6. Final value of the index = 1.02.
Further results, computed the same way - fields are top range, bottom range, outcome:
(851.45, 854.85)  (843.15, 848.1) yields 1.06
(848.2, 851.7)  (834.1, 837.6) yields 1.05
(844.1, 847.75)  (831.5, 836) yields 0.97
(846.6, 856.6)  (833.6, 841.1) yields 1.01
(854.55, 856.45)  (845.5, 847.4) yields 1.09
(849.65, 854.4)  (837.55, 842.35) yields 1.03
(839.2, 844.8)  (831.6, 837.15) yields 0.98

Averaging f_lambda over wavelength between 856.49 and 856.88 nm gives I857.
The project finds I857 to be 13.4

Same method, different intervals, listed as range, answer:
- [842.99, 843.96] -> 12.9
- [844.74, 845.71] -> 13.2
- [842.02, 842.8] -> 13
